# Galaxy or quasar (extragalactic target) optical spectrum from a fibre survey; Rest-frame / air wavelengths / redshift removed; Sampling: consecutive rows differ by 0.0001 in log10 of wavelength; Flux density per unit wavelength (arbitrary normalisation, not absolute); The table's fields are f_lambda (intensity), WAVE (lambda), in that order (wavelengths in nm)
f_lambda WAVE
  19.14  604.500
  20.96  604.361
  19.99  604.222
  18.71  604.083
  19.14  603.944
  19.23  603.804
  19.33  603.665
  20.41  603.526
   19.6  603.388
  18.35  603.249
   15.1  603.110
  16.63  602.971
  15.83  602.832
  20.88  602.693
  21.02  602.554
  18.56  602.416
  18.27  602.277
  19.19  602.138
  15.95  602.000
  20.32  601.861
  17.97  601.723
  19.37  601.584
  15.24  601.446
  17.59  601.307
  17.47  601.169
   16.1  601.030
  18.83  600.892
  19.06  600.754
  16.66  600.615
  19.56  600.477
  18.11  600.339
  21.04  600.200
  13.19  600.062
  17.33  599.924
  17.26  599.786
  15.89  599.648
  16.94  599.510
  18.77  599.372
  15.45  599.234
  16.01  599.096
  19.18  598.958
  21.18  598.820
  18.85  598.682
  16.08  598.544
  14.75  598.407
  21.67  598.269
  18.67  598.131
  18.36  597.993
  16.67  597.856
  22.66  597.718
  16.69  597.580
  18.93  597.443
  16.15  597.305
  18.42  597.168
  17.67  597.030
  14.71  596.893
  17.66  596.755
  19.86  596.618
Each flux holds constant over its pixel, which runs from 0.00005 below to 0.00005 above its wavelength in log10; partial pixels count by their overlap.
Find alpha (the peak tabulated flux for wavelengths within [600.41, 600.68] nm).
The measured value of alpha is 19.56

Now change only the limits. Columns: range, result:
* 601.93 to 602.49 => 19.19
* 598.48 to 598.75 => 18.85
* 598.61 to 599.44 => 21.18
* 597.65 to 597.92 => 22.66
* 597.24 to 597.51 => 18.93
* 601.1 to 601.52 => 17.59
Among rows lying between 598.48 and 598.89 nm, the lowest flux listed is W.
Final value 16.08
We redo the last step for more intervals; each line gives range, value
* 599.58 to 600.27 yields 13.19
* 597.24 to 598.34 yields 16.15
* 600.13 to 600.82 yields 16.66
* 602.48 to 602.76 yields 20.88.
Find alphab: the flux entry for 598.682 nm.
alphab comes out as 18.85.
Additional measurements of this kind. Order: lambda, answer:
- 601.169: 17.47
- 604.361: 20.96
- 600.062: 13.19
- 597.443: 18.93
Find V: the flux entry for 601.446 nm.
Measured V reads 15.24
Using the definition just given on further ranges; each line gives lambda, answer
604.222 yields 19.99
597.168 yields 18.42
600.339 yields 18.11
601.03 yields 16.1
